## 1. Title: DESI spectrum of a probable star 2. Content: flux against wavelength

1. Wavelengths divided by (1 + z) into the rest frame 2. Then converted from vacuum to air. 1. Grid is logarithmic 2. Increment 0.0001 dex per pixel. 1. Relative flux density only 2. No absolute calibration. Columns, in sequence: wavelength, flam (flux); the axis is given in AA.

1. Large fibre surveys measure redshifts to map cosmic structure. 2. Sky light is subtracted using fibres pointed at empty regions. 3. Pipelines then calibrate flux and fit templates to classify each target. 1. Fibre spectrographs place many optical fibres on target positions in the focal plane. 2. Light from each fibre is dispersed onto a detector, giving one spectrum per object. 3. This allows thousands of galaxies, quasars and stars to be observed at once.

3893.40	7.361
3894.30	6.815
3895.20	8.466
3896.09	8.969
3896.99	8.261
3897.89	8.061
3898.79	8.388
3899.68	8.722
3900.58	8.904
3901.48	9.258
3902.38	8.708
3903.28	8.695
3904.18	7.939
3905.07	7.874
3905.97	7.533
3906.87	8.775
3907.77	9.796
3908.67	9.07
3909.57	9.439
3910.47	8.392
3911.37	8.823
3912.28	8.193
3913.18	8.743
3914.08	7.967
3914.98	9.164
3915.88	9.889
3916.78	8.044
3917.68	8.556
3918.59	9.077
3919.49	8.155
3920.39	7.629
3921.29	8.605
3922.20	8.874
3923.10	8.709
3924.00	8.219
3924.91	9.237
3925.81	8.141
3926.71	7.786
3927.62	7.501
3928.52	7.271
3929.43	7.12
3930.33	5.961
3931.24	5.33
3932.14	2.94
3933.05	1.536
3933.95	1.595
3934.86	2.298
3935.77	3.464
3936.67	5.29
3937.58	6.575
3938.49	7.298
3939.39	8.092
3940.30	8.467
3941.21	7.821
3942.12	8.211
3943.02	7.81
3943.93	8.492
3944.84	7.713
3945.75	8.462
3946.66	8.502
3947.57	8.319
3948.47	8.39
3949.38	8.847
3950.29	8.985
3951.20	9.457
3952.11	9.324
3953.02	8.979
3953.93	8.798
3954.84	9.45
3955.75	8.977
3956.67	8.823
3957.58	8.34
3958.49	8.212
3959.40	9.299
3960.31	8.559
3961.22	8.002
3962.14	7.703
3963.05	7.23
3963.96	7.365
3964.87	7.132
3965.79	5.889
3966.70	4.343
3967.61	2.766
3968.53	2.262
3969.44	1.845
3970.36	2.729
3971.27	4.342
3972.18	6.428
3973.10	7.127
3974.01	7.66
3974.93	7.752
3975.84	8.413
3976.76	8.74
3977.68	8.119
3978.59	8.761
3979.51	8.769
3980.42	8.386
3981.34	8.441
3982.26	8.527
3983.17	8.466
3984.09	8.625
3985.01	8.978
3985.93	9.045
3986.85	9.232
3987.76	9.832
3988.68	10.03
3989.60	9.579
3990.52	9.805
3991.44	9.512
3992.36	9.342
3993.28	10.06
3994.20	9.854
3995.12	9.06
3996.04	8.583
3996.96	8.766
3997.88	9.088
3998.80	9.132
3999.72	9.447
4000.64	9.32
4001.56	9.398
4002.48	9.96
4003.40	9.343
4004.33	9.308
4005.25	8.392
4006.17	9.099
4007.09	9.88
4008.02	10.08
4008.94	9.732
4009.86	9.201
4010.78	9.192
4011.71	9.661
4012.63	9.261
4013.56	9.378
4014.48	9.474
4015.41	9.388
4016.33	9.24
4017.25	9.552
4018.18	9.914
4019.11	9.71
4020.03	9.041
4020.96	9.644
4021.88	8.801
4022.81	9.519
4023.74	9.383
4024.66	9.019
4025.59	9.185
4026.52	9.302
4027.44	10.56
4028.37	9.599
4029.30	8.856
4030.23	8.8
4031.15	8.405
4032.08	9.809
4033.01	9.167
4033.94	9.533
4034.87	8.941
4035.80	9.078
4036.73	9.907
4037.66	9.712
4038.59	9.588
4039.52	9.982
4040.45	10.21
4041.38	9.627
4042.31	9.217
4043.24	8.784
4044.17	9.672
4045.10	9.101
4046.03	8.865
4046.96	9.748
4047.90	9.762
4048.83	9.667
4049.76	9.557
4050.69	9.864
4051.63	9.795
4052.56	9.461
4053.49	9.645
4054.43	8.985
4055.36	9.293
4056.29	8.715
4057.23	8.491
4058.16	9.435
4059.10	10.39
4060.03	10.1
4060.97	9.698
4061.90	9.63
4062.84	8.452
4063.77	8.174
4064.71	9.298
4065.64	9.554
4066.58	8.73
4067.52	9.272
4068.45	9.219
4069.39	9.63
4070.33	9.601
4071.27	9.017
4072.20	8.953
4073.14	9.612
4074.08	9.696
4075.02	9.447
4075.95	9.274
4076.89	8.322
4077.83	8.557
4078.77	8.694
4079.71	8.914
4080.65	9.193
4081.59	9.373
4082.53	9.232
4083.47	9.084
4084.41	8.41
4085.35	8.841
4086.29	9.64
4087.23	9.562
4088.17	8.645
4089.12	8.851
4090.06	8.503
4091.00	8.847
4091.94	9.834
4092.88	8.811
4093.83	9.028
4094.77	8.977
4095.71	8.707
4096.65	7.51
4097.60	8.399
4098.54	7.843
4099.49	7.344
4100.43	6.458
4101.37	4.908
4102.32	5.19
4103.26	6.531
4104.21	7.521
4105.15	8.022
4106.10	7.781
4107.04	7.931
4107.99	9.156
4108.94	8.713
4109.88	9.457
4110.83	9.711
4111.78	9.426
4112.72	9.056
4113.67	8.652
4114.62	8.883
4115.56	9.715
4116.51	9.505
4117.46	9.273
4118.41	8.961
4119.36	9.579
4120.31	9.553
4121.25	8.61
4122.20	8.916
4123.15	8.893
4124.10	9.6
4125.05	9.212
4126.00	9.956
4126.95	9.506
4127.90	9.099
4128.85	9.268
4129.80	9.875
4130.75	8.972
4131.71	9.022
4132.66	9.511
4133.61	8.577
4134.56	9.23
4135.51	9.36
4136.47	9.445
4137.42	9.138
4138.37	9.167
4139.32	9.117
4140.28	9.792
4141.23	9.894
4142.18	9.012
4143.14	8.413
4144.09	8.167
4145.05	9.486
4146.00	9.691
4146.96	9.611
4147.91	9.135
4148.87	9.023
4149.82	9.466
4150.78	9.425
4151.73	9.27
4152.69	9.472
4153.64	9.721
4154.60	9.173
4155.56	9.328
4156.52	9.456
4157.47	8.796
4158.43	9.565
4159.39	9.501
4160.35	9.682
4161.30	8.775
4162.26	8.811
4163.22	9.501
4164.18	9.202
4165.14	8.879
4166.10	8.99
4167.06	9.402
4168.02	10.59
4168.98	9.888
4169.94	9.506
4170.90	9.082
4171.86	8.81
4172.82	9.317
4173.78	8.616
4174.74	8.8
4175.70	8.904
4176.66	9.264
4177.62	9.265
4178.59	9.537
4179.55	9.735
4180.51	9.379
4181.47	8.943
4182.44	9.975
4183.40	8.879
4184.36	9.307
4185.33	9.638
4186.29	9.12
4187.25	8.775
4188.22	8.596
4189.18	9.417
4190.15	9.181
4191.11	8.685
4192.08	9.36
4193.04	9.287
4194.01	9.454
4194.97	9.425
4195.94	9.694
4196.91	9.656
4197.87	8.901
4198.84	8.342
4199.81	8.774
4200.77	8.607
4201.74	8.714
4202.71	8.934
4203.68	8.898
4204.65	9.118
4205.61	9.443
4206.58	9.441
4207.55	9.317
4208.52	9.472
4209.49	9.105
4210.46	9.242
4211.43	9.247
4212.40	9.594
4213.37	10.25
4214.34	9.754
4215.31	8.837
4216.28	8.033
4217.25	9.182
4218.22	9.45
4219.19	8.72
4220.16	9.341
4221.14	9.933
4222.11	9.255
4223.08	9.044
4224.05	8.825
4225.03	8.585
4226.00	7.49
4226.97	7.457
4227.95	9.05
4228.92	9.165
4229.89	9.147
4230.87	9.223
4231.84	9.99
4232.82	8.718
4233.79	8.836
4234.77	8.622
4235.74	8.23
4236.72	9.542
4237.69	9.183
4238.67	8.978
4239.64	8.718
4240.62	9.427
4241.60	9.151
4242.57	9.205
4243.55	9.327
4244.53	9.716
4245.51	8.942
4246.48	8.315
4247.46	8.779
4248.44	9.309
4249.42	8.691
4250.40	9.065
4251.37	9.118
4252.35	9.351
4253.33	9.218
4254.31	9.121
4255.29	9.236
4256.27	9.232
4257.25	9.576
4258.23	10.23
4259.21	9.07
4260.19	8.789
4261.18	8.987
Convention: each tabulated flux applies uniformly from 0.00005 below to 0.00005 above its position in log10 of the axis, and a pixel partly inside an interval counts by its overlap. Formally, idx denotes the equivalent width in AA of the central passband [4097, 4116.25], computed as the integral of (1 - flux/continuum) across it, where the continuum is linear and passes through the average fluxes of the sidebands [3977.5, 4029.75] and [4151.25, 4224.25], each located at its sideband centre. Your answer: 2.5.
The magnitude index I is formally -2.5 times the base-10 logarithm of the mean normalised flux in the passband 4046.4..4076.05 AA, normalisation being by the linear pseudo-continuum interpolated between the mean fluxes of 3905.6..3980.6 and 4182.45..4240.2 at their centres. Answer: -0.15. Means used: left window 7.45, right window 9.08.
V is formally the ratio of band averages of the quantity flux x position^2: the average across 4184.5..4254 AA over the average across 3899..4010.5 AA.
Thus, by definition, 1.29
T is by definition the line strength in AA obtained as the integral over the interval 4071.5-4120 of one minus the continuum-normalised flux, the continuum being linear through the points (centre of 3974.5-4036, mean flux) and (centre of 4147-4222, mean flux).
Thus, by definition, 3.1 AA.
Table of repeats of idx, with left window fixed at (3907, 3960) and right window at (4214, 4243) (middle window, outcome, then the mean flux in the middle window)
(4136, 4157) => -1.6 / 9.29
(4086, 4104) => 0.8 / 8.06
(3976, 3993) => -2.1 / 9.01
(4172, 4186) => -0.7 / 9.24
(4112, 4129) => -1.4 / 9.24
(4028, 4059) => -4.3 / 9.38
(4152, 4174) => -1.5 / 9.31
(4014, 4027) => -1.9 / 9.38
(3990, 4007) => -2.6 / 9.32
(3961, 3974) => 4.2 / 5.4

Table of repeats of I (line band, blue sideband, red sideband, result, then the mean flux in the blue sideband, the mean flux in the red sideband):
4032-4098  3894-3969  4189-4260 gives -0.110 mag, 7.7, 9.11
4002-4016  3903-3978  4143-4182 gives -0.178 mag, 7.43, 9.27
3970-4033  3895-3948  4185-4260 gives -0.113 mag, 7.71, 9.1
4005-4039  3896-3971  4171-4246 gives -0.166 mag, 7.55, 9.11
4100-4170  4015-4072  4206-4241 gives 0.024 mag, 9.38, 9.07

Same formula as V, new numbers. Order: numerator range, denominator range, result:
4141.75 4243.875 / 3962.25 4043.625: 1.16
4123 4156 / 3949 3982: 1.37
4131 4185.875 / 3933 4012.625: 1.27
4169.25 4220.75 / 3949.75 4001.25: 1.27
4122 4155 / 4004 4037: 1.05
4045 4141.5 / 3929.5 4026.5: 1.18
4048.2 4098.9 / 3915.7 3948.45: 1.37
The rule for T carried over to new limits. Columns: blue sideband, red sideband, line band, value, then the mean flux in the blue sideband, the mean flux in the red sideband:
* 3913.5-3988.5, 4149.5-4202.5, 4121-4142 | -0.9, 7.47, 9.23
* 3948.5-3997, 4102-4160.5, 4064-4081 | -0.9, 7.99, 9.07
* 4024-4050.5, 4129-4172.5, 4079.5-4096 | 0.6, 9.42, 9.29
